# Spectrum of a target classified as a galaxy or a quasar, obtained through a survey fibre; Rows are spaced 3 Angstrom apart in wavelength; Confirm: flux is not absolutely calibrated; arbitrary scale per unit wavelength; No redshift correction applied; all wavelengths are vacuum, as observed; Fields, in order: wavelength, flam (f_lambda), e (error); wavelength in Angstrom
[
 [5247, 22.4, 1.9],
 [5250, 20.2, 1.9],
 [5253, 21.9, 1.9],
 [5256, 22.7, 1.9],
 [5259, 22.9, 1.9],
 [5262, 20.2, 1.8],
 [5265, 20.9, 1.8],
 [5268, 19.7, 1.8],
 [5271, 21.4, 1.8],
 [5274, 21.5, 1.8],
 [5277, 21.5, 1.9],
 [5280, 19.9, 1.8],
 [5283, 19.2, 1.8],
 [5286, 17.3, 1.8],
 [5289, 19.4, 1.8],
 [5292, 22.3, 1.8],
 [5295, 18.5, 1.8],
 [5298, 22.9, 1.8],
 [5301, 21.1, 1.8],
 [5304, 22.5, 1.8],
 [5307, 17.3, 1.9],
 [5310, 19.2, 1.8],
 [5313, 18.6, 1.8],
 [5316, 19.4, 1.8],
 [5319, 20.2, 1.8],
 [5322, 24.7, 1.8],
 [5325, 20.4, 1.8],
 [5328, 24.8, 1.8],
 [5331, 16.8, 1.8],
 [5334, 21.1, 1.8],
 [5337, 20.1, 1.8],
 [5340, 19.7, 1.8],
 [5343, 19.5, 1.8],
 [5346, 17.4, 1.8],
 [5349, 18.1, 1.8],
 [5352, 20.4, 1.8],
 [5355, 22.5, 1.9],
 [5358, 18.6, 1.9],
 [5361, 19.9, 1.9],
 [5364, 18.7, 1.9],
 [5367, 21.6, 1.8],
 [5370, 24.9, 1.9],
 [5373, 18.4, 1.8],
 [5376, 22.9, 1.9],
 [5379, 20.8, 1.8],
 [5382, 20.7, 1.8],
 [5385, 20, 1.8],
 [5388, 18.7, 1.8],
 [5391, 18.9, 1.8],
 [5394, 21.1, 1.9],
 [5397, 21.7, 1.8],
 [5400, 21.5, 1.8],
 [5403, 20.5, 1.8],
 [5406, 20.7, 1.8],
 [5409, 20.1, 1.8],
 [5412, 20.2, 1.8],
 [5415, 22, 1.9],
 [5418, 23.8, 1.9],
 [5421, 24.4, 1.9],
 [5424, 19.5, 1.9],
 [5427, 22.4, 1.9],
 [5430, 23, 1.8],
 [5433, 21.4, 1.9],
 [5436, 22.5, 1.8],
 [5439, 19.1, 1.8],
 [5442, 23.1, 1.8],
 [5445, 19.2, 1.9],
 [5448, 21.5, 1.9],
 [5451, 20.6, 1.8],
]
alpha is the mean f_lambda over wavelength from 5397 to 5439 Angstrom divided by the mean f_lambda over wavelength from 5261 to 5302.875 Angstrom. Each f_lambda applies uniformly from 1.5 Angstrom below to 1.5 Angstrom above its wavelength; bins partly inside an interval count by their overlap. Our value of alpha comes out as 1.06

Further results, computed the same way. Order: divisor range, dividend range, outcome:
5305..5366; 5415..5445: 1.10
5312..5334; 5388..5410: 0.99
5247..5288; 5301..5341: 0.98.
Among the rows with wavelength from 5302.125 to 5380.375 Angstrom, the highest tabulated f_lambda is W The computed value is 24.9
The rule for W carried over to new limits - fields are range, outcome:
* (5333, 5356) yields 22.5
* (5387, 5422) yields 24.4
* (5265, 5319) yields 22.9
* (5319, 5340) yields 24.8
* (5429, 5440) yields 23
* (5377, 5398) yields 21.7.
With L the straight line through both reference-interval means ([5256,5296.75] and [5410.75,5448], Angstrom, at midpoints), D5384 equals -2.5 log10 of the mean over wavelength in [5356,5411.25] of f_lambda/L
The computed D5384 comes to 0.04 mag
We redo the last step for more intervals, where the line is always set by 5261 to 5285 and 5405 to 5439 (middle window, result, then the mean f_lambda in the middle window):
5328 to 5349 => 0.09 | 19.4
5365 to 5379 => -0.02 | 21.7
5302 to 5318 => 0.07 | 19.5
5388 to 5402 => 0.05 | 20.6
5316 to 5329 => -0.06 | 22.1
